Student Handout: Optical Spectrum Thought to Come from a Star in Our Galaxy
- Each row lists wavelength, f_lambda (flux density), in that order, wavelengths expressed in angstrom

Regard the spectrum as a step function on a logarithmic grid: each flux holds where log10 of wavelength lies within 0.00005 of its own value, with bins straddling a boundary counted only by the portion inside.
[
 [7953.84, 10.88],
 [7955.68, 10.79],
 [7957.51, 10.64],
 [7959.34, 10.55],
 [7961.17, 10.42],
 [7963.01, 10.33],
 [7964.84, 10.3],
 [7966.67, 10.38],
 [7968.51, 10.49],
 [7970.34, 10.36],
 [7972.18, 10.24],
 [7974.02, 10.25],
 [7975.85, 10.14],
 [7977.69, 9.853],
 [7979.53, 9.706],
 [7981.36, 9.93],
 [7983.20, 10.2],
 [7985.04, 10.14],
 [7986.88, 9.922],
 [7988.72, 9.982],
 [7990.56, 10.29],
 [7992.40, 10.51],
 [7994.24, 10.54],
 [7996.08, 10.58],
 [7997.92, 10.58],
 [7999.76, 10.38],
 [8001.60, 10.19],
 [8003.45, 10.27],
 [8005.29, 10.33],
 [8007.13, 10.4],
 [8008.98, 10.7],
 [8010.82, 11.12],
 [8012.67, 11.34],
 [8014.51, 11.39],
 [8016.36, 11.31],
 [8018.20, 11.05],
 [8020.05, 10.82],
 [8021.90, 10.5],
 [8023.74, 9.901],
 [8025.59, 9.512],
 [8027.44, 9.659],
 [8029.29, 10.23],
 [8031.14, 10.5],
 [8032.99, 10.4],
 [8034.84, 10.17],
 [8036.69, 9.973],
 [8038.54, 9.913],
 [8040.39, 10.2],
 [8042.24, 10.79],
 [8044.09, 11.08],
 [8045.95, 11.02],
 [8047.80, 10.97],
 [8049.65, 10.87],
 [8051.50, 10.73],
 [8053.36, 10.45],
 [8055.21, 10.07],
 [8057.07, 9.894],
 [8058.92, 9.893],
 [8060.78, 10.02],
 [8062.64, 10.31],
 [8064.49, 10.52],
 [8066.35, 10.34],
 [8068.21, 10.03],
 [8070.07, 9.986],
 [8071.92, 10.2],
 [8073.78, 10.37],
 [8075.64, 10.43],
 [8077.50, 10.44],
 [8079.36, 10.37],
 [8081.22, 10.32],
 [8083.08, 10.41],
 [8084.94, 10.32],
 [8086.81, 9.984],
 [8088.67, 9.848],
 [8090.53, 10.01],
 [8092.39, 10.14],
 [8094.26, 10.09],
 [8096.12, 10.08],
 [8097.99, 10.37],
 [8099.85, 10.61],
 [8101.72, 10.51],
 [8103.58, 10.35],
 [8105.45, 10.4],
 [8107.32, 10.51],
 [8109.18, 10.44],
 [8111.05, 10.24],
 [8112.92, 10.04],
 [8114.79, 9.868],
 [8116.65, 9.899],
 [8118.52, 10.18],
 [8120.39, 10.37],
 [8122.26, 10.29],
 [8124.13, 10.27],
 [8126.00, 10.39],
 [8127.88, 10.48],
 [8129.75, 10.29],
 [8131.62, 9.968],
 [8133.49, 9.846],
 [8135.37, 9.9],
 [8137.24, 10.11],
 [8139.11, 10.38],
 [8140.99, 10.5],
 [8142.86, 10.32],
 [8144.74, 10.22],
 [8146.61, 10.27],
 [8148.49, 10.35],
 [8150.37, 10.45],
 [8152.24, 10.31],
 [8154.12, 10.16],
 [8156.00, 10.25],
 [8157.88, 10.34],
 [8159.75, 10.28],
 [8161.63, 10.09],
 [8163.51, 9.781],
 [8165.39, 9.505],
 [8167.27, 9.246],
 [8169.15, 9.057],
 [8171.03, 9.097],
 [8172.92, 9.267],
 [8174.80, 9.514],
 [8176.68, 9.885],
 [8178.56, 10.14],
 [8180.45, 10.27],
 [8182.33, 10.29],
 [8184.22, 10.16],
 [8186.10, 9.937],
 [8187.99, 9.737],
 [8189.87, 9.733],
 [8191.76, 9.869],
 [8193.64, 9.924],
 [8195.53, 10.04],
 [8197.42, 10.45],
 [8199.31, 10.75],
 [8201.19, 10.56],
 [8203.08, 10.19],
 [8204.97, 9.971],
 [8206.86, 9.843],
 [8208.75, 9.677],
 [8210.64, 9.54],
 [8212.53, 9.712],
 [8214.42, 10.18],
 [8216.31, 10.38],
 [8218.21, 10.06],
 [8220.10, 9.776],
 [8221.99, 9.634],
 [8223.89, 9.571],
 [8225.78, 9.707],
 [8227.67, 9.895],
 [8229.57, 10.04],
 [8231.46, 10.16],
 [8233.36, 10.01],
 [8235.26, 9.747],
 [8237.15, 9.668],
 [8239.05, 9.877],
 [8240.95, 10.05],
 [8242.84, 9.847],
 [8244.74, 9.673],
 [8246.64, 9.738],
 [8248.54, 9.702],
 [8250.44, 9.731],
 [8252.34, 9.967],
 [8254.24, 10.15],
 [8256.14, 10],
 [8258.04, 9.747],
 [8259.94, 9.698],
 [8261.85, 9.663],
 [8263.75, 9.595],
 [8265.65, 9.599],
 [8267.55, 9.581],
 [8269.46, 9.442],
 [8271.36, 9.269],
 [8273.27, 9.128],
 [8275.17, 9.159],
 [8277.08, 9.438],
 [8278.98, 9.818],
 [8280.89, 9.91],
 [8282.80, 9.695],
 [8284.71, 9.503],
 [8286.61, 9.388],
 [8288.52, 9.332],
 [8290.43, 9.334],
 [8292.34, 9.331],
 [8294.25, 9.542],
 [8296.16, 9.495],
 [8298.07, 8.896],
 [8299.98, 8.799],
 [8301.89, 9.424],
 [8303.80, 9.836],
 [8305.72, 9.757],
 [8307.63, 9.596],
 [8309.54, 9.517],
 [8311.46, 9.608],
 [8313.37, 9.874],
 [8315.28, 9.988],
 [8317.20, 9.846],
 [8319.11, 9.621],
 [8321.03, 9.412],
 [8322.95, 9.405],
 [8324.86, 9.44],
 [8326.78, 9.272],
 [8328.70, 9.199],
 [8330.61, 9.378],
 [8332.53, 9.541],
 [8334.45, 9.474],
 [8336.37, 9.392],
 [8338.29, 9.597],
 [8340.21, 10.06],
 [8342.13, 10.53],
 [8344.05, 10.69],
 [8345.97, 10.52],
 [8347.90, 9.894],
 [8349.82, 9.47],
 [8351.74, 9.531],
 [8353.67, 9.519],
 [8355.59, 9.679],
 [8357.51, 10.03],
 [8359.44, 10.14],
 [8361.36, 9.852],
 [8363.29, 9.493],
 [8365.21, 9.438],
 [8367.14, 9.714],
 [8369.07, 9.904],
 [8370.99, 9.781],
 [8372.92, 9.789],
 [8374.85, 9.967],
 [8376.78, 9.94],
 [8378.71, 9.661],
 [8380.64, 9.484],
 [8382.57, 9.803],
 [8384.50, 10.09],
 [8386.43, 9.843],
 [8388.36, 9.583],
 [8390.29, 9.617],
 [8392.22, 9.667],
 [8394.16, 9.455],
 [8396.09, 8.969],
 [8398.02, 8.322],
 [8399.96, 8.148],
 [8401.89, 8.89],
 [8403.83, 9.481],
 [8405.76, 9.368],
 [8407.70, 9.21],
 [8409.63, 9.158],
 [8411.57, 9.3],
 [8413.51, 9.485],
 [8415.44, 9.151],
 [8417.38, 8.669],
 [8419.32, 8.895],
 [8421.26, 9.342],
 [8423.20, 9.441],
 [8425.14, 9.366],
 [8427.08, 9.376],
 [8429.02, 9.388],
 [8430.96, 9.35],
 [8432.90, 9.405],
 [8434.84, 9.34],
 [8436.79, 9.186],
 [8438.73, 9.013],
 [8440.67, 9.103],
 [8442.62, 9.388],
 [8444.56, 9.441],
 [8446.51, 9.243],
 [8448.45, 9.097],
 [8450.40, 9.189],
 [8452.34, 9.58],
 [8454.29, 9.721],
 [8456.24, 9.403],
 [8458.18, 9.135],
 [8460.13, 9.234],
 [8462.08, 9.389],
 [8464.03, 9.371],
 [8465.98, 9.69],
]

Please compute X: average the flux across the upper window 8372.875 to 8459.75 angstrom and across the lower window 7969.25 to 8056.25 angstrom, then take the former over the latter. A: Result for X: 0.90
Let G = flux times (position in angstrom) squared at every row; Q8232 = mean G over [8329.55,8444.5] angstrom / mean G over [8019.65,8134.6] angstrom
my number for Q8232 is 1.00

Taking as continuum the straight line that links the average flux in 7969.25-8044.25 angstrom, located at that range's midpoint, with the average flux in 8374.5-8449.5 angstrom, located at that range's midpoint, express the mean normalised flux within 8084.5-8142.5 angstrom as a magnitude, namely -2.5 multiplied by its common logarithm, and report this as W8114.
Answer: -0.013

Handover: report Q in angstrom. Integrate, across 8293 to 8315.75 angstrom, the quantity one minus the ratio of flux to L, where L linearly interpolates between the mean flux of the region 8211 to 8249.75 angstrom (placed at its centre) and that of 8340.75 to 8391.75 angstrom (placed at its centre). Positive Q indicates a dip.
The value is 0.8 angstrom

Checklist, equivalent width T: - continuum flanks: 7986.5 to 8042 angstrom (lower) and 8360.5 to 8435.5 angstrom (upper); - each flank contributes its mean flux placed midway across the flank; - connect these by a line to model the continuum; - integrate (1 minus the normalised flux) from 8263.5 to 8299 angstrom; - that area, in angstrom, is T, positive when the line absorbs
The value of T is 1.03 angstrom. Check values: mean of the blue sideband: 10.4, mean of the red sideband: 9.41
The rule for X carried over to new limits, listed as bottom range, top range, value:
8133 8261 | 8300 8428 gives 0.96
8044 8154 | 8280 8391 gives 0.94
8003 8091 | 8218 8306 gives 0.93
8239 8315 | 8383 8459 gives 0.97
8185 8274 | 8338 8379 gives 1.00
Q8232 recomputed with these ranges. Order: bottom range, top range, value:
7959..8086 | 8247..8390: 1.00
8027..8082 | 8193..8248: 1.00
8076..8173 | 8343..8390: 1.03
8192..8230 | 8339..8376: 1.03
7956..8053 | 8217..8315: 0.99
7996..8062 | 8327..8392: 1.01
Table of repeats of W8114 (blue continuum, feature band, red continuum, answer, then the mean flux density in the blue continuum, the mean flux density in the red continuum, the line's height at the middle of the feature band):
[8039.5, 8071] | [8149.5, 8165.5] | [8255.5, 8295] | -0.02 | 10.4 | 9.53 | 10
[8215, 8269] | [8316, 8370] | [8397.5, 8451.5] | -0.03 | 9.83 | 9.18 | 9.47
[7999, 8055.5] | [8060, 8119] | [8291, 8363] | 0.01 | 10.5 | 9.65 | 10.3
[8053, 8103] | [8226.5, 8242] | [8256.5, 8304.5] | -0.03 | 10.2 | 9.47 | 9.64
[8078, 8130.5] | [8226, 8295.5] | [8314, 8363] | 0.03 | 10.3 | 9.74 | 9.91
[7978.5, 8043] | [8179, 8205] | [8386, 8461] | -0.03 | 10.4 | 9.25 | 9.89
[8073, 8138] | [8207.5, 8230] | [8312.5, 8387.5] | 0.02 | 10.2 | 9.75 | 10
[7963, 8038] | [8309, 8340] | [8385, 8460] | 0.00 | 10.4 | 9.26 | 9.52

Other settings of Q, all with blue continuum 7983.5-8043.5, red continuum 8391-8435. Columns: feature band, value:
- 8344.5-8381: -1.79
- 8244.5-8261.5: -0.25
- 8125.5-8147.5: -0.39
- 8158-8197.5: 0.38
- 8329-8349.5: -1.00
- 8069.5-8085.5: -0.15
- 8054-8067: 0.16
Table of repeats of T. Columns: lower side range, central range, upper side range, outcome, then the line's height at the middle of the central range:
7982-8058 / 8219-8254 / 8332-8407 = 0.4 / 9.96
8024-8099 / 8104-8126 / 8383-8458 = -0.2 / 10.1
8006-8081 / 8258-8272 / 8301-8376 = 0.5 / 9.9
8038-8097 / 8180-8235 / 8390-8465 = -0.6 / 9.9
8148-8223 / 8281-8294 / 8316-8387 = 0.5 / 9.82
